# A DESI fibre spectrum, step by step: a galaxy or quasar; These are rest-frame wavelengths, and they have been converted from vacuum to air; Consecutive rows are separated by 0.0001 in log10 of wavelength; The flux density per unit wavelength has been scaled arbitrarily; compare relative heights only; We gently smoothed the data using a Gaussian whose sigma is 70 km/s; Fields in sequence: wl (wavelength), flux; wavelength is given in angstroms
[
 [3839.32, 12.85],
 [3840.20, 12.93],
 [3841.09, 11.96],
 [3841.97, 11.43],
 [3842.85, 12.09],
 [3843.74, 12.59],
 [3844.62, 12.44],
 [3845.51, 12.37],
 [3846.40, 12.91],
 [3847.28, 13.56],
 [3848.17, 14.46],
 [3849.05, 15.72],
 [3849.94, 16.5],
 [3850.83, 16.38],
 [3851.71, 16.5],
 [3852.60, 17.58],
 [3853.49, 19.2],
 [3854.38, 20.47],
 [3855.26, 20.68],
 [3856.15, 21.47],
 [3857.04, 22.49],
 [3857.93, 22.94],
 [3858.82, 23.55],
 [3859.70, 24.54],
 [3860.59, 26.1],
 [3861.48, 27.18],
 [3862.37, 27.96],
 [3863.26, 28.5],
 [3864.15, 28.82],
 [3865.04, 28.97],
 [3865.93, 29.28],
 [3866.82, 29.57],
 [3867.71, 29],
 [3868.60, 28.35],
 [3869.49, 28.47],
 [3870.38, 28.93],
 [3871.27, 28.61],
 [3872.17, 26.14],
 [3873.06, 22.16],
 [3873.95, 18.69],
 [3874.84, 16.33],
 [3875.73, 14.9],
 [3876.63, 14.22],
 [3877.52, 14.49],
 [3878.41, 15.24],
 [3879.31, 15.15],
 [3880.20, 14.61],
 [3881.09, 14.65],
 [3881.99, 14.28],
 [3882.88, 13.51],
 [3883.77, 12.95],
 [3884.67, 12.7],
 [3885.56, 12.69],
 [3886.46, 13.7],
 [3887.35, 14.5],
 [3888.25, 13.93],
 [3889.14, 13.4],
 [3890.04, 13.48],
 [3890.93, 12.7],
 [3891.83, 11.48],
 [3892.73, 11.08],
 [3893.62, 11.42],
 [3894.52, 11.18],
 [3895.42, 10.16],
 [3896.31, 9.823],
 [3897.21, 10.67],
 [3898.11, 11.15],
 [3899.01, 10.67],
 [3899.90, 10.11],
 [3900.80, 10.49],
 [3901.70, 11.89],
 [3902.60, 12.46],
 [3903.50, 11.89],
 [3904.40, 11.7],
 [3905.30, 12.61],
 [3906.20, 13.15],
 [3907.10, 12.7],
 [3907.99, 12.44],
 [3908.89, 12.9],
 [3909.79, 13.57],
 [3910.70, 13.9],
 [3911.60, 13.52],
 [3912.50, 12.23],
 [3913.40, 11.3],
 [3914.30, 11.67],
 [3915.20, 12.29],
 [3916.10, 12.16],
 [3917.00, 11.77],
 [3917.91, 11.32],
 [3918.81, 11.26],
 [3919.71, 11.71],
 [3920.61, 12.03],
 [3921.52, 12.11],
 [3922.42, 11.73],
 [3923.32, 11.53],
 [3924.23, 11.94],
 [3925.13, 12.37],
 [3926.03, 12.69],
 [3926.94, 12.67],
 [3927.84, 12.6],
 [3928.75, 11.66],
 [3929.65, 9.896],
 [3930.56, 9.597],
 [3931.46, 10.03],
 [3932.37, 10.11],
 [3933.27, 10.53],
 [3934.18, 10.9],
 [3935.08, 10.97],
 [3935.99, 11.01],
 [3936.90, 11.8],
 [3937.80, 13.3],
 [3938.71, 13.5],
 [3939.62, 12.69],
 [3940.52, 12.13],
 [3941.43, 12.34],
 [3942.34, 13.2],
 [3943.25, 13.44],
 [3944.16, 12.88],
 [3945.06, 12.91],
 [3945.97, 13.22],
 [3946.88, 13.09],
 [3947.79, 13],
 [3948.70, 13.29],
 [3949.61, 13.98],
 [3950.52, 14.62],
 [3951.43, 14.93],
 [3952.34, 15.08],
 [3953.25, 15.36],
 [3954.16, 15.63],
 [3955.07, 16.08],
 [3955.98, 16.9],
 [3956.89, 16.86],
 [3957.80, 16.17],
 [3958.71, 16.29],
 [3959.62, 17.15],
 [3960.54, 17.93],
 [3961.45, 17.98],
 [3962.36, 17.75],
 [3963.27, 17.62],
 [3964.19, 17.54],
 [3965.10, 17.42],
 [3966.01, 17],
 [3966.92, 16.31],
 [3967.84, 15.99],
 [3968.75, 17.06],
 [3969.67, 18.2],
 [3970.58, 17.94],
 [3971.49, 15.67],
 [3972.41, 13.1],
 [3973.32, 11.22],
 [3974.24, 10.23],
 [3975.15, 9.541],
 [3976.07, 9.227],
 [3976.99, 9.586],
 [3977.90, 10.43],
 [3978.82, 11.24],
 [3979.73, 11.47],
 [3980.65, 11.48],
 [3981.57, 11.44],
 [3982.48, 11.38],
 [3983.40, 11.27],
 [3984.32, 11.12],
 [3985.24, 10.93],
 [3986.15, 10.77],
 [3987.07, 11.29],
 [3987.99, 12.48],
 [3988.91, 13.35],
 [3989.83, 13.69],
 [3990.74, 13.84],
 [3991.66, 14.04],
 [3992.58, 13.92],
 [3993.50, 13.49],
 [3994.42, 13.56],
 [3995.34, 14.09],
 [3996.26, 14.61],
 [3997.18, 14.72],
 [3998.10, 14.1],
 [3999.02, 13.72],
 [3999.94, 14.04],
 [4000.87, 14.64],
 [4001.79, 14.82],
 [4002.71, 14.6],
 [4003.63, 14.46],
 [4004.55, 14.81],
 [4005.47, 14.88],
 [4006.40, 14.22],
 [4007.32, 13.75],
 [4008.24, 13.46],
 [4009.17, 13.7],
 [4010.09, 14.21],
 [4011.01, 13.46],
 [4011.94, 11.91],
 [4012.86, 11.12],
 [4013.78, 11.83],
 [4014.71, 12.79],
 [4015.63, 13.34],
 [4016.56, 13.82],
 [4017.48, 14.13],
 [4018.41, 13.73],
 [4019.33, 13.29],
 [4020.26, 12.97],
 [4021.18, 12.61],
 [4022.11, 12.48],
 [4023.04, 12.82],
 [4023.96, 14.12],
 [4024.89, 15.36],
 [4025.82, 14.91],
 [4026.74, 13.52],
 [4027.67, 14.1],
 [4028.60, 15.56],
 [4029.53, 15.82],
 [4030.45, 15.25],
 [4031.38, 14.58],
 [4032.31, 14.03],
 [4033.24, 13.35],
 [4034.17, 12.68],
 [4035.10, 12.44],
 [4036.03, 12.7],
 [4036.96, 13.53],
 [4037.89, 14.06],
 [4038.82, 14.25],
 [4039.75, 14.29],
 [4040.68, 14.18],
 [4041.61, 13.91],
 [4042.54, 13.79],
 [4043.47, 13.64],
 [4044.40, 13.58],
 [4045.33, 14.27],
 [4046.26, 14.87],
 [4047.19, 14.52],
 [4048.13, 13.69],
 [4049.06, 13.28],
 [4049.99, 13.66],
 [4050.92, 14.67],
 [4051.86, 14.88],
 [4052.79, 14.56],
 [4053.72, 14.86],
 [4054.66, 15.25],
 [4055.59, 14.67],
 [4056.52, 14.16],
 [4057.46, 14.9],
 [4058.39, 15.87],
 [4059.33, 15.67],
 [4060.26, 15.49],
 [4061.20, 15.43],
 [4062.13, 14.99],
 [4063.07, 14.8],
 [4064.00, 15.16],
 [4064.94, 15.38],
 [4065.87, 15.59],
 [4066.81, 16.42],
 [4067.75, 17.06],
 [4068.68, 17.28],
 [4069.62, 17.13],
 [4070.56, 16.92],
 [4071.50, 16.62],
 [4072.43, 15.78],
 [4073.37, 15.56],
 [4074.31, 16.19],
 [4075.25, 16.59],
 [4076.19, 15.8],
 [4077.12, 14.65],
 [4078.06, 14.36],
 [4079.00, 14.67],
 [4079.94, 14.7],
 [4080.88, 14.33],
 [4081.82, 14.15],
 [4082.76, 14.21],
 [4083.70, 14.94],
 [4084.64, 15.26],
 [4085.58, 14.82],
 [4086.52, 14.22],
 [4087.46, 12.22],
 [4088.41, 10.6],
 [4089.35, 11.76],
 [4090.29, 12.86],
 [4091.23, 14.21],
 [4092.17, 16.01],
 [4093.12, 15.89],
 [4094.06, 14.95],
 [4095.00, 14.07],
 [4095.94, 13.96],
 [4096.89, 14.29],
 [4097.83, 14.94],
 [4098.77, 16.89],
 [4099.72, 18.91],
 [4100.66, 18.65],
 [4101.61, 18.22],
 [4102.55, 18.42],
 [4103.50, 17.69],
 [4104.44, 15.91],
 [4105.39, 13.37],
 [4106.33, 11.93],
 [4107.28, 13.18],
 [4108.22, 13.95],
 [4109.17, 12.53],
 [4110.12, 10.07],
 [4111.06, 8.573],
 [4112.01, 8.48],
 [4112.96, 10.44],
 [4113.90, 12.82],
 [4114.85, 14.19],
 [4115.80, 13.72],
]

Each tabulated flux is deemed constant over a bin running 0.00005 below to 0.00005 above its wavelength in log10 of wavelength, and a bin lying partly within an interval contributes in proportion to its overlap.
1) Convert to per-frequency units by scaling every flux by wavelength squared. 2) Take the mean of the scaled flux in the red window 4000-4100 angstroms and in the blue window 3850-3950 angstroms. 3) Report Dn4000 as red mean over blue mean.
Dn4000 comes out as 1.0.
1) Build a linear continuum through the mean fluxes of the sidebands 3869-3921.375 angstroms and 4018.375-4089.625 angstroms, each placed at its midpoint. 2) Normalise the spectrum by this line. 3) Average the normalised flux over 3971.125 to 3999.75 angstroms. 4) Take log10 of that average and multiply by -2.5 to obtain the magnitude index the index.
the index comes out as 0.16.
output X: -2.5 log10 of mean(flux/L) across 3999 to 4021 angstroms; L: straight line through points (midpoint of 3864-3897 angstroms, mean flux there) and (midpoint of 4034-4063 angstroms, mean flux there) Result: 0.11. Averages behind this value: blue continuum 17.7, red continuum 14.3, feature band 13.6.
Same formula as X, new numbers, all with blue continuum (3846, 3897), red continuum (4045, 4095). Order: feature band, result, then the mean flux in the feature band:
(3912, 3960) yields 0.333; 12.8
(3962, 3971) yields -0.025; 17.3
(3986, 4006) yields 0.177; 13.9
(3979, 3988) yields 0.415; 11.3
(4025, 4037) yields 0.115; 14.1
